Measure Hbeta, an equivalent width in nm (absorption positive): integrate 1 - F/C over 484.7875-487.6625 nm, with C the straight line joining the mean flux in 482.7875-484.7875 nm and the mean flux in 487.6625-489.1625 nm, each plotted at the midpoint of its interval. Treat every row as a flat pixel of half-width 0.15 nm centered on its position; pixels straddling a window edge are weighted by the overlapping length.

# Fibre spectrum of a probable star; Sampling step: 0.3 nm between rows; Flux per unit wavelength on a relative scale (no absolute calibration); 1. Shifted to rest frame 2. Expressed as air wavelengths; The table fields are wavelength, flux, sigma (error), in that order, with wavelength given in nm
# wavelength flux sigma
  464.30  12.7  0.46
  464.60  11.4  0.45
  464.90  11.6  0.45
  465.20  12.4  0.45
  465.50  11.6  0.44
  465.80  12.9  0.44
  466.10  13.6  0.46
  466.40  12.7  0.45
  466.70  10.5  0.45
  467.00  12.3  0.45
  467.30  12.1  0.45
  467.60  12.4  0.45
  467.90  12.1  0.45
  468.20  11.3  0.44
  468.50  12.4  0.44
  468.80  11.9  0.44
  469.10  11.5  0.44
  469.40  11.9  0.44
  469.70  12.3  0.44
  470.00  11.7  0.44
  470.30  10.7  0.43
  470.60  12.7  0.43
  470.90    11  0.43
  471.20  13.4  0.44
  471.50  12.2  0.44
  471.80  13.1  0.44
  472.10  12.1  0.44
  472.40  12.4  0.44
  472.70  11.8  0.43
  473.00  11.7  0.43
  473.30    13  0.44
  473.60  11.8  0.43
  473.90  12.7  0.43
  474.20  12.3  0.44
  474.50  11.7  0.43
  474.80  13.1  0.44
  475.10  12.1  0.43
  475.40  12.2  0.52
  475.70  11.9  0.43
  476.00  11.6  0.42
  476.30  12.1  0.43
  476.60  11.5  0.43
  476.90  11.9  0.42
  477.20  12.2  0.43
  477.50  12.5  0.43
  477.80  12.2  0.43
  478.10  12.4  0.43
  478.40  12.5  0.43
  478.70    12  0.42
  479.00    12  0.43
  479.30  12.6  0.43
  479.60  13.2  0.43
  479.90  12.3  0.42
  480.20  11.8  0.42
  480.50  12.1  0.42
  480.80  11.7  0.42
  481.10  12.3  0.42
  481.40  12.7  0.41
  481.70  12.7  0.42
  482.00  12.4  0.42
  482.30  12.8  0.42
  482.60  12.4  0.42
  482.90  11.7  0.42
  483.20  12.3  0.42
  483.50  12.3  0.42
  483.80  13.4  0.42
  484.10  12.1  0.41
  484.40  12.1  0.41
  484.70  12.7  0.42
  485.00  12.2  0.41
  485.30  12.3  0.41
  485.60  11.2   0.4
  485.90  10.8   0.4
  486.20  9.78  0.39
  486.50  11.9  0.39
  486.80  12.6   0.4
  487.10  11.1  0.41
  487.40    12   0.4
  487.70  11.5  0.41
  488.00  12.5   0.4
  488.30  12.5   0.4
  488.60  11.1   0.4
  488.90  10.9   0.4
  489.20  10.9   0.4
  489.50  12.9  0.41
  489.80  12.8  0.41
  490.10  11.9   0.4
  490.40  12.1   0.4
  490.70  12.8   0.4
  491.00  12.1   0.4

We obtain 0.10 nm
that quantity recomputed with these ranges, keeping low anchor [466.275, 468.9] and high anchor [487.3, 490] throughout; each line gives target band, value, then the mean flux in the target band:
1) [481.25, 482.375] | -0.07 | 12.6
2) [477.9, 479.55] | -0.06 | 12.4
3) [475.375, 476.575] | 0.01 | 11.9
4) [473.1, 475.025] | -0.07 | 12.4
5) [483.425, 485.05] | -0.08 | 12.5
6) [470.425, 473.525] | -0.09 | 12.3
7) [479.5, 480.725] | -0.04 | 12.3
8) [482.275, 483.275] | -0.03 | 12.2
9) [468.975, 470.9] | 0.03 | 11.7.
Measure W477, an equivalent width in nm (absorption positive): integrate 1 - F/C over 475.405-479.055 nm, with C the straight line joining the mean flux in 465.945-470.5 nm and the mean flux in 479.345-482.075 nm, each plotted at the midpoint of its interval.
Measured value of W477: 0.05 nm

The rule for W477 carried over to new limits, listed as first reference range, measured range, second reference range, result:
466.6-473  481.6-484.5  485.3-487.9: -0.22 nm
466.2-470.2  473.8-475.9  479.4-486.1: -0.03 nm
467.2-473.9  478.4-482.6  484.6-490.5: -0.16 nm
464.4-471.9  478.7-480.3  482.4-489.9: -0.05 nm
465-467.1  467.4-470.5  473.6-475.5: 0.11 nm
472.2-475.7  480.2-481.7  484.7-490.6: -0.03 nm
